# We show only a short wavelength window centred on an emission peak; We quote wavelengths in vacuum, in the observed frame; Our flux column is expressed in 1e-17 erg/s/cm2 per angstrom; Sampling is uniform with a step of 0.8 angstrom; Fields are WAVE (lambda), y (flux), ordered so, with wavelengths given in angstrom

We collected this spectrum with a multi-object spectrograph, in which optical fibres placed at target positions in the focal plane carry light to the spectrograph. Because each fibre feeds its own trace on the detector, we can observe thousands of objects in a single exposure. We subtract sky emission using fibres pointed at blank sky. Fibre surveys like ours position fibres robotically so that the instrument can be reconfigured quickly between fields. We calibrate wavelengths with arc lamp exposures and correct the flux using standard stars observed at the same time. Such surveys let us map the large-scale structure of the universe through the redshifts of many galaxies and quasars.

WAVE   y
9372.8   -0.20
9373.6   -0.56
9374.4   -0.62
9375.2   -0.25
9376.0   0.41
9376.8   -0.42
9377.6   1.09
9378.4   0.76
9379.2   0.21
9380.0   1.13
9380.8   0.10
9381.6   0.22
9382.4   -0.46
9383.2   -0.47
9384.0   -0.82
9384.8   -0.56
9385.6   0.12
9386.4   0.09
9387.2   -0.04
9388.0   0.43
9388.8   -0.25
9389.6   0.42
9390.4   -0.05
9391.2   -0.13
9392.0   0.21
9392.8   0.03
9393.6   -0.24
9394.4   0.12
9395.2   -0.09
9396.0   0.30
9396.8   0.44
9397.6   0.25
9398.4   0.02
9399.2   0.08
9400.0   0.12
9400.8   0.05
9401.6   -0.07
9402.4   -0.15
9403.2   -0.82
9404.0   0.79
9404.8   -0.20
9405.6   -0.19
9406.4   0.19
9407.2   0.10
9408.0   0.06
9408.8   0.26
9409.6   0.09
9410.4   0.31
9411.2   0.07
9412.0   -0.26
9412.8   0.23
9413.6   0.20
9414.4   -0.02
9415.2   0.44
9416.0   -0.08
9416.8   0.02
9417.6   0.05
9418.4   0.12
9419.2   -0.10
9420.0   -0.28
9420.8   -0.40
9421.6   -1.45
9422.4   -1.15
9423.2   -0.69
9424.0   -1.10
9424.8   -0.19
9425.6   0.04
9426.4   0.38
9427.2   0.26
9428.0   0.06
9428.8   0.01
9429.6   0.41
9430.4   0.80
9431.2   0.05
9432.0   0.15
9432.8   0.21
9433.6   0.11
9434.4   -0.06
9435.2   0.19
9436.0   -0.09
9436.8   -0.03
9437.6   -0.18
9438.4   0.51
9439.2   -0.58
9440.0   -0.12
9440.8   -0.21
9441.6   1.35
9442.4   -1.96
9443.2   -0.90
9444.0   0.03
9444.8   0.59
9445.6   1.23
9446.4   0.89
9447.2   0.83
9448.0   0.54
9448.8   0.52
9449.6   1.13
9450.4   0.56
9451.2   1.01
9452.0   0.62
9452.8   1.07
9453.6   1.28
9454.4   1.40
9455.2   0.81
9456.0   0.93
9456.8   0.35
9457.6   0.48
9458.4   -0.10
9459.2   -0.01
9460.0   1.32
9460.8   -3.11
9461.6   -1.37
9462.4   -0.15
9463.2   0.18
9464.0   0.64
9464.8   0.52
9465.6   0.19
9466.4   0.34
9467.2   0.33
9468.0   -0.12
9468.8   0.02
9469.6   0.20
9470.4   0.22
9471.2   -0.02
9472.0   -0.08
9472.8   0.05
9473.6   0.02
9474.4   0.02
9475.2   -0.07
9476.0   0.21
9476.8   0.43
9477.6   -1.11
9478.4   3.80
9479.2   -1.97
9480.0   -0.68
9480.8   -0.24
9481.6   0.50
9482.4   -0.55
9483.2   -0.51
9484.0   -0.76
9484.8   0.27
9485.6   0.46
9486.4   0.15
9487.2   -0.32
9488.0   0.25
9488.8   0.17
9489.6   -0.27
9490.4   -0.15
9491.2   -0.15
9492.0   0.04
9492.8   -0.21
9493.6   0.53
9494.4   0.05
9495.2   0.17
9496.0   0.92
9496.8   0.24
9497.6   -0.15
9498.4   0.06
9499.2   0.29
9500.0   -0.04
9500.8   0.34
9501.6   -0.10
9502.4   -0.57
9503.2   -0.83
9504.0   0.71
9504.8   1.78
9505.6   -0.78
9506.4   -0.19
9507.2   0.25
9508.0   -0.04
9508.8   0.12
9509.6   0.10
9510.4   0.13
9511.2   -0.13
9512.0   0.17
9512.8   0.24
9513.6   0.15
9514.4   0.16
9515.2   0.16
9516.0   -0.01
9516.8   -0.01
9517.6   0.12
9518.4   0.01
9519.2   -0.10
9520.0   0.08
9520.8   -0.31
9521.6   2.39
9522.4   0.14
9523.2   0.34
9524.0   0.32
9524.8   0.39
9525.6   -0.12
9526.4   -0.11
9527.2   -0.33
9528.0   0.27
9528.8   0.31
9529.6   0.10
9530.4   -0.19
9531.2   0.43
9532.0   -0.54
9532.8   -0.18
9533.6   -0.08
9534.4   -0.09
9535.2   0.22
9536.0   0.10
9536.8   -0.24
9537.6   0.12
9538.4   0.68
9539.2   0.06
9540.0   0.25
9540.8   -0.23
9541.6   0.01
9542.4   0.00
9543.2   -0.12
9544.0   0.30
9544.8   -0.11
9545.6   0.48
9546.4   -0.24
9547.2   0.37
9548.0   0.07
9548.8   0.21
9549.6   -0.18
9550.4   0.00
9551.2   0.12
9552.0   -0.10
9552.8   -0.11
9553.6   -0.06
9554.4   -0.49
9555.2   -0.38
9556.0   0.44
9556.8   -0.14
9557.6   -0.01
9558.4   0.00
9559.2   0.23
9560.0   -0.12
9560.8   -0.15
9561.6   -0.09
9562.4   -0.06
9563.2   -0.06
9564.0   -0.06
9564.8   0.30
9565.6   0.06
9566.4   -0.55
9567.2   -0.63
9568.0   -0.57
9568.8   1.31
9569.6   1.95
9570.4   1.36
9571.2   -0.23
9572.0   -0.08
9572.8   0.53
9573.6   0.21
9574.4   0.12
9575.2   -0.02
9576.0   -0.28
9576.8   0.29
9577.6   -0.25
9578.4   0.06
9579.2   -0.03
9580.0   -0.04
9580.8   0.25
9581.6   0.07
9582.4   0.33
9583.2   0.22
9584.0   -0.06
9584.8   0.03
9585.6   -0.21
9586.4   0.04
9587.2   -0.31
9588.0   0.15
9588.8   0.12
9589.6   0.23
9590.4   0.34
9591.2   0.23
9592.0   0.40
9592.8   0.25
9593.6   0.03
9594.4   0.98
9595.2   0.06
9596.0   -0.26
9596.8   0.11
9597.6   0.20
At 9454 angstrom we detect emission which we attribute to [O II]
